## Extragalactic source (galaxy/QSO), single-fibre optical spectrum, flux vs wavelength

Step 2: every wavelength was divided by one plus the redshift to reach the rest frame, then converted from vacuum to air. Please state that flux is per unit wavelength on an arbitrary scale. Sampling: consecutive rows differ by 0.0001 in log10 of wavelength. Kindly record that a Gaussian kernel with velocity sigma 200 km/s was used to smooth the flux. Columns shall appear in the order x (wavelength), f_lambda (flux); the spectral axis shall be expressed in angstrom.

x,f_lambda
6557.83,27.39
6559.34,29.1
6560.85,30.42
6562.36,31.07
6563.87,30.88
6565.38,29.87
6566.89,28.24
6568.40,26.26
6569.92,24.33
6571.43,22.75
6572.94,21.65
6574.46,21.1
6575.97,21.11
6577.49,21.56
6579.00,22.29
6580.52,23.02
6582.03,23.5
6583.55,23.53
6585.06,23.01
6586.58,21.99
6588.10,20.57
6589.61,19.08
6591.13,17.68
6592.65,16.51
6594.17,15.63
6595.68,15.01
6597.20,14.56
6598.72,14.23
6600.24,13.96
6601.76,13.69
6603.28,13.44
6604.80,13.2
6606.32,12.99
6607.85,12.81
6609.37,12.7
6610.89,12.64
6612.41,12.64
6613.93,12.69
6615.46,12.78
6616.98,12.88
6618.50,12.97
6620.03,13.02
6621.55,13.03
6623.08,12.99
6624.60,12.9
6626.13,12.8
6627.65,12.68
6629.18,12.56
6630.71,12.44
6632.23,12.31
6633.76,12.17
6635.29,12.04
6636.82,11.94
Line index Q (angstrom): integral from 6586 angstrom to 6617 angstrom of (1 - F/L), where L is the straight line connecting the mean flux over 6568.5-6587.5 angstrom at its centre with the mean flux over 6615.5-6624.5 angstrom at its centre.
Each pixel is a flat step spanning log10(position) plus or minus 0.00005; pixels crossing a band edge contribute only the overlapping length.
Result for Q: 4.4 angstrom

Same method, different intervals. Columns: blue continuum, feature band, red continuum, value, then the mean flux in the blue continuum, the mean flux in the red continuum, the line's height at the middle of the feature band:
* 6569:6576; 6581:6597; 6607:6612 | -1.2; 22.4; 12.7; 18.1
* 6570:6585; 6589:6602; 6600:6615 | 0.9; 22.4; 13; 16.8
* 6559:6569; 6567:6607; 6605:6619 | 4.3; 29.5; 12.8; 21.5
